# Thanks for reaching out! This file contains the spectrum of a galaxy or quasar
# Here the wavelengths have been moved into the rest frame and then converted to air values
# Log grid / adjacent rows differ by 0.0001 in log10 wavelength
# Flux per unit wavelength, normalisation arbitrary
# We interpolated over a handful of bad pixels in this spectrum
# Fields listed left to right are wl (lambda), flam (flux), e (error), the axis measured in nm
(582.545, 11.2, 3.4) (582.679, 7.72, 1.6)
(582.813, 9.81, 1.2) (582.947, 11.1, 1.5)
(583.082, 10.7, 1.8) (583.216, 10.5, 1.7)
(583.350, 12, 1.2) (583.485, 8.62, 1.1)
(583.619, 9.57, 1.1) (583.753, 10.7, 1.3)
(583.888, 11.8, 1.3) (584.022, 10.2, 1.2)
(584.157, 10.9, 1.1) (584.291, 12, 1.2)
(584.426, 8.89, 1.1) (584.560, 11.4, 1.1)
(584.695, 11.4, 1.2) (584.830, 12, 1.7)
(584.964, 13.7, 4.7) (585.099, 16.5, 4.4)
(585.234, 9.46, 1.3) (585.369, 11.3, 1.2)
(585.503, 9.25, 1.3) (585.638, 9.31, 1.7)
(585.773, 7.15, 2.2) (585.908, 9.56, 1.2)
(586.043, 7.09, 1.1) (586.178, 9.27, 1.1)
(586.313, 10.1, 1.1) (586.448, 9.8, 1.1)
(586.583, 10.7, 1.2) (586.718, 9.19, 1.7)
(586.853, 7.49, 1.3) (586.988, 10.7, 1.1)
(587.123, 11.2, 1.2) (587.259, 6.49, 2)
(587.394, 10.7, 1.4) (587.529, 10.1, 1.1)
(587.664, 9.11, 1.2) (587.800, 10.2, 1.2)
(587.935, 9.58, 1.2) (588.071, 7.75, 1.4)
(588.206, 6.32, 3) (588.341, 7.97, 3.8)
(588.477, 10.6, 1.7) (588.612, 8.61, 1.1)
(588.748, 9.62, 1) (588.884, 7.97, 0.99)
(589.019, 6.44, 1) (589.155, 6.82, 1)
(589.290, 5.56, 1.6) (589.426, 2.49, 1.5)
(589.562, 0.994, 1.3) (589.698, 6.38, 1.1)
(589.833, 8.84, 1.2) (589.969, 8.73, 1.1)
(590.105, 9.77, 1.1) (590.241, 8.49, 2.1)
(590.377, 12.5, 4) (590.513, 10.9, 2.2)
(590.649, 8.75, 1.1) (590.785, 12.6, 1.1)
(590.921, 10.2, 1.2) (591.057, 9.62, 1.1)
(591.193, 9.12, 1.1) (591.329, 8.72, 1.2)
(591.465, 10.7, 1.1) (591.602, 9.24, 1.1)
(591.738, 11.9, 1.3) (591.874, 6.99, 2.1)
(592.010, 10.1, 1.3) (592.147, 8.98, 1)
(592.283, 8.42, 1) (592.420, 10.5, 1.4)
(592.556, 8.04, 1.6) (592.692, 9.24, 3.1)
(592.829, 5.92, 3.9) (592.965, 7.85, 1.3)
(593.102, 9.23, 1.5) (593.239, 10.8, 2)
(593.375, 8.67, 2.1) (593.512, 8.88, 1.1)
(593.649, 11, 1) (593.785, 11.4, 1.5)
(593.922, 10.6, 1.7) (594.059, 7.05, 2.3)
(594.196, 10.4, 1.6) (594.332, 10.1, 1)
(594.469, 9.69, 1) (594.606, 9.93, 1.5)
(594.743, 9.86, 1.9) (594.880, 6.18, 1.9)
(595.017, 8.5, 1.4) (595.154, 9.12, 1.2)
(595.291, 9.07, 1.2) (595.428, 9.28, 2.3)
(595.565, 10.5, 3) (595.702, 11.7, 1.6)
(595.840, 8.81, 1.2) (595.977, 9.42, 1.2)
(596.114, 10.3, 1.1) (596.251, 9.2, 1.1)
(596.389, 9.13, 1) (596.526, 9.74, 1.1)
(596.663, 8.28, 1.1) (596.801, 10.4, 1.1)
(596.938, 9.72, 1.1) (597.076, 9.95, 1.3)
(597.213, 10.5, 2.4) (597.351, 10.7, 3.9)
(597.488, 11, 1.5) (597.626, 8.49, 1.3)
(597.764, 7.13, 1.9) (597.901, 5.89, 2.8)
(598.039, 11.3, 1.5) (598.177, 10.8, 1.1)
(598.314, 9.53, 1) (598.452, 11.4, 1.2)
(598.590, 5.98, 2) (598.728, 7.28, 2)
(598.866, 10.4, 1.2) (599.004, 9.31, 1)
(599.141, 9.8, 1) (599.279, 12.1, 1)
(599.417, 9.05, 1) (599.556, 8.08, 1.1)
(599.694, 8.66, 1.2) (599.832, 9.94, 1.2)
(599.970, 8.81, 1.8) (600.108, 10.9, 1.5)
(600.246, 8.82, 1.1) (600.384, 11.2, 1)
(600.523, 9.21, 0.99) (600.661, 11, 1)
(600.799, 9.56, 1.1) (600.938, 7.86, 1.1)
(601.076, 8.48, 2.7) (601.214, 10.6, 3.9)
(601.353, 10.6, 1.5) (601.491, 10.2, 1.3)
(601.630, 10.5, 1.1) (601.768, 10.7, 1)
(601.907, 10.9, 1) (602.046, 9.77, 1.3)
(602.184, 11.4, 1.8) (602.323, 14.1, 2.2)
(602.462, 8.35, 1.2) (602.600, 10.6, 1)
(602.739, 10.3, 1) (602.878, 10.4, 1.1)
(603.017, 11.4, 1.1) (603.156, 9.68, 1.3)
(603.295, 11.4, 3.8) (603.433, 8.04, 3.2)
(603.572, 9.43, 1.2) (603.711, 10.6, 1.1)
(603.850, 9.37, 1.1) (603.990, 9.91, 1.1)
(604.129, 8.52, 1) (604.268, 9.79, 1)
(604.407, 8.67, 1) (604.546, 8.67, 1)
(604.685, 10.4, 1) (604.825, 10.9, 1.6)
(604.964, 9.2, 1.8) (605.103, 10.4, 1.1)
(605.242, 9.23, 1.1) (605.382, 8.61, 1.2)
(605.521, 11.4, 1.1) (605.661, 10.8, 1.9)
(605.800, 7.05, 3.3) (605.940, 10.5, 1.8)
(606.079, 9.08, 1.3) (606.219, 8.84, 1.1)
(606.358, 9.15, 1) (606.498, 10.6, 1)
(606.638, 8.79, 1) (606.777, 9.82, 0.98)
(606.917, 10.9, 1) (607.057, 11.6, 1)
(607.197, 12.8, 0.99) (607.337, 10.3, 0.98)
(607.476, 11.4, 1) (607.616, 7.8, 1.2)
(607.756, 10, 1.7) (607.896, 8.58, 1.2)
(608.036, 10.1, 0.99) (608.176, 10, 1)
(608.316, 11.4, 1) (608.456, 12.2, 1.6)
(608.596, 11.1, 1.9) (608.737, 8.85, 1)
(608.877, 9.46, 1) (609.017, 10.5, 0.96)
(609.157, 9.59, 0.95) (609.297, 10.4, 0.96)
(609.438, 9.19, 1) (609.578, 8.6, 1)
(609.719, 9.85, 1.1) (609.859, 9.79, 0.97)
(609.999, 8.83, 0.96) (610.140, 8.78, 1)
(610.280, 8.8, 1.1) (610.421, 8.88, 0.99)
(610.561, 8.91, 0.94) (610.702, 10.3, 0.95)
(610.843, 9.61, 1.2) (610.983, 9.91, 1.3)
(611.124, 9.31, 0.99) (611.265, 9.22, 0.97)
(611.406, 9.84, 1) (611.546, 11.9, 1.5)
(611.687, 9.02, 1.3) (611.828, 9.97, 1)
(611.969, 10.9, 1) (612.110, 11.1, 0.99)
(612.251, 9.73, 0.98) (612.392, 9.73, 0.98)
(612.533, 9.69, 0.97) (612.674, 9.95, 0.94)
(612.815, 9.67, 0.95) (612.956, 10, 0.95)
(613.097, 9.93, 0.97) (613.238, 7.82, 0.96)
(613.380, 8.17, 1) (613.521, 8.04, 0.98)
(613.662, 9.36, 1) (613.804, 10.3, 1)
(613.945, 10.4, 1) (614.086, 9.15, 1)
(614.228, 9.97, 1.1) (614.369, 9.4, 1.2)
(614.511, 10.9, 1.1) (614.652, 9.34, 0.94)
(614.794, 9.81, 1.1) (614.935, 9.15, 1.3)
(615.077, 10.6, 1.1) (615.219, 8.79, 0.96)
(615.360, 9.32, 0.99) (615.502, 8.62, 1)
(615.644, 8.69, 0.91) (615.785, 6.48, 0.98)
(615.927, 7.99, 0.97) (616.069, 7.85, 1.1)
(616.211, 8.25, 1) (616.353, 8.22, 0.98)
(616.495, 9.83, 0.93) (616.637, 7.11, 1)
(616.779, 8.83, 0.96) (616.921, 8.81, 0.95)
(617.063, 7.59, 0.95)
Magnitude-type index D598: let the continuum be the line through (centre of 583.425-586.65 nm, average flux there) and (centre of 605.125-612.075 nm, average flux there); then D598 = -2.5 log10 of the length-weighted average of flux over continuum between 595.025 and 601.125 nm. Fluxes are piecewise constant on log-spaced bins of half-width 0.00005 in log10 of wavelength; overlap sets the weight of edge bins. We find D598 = 0.070 mag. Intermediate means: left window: 10.4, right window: 9.86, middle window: 9.49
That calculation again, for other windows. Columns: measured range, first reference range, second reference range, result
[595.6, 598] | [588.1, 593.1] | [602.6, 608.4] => -0.04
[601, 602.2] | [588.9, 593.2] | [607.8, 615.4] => -0.13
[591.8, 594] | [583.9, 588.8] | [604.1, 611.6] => 0.08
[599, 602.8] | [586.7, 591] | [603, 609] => -0.06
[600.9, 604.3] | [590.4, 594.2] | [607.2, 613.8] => -0.05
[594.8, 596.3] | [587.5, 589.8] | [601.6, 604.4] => -0.06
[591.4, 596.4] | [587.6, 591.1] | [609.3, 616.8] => -0.10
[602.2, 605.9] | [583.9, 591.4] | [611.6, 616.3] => -0.07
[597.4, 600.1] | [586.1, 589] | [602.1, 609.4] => 0.05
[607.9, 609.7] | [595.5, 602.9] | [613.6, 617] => -0.08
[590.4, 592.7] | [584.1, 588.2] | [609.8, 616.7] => 0.02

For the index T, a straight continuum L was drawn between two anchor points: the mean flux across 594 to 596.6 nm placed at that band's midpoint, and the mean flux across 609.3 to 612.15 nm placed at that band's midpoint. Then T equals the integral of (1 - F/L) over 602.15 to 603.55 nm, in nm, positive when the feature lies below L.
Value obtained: -0.148 nm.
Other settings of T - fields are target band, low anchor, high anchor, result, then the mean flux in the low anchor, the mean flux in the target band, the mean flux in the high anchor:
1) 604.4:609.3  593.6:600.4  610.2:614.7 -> -0.19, 9.51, 9.99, 9.66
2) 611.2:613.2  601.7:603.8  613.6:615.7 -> -0.05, 10.5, 10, 9.59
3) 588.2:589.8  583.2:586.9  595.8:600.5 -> 0.54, 10.4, 6.71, 9.47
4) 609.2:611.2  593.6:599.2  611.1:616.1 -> 0.02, 9.48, 9.37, 9.46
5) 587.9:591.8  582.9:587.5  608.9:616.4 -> 0.63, 10.3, 8.51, 9.41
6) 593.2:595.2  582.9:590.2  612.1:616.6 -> -0.04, 9.33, 9.47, 9.22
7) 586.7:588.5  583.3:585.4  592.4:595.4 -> 0.26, 11.3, 9.06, 9.17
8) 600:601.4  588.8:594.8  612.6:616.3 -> -0.12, 8.88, 9.78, 9.15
